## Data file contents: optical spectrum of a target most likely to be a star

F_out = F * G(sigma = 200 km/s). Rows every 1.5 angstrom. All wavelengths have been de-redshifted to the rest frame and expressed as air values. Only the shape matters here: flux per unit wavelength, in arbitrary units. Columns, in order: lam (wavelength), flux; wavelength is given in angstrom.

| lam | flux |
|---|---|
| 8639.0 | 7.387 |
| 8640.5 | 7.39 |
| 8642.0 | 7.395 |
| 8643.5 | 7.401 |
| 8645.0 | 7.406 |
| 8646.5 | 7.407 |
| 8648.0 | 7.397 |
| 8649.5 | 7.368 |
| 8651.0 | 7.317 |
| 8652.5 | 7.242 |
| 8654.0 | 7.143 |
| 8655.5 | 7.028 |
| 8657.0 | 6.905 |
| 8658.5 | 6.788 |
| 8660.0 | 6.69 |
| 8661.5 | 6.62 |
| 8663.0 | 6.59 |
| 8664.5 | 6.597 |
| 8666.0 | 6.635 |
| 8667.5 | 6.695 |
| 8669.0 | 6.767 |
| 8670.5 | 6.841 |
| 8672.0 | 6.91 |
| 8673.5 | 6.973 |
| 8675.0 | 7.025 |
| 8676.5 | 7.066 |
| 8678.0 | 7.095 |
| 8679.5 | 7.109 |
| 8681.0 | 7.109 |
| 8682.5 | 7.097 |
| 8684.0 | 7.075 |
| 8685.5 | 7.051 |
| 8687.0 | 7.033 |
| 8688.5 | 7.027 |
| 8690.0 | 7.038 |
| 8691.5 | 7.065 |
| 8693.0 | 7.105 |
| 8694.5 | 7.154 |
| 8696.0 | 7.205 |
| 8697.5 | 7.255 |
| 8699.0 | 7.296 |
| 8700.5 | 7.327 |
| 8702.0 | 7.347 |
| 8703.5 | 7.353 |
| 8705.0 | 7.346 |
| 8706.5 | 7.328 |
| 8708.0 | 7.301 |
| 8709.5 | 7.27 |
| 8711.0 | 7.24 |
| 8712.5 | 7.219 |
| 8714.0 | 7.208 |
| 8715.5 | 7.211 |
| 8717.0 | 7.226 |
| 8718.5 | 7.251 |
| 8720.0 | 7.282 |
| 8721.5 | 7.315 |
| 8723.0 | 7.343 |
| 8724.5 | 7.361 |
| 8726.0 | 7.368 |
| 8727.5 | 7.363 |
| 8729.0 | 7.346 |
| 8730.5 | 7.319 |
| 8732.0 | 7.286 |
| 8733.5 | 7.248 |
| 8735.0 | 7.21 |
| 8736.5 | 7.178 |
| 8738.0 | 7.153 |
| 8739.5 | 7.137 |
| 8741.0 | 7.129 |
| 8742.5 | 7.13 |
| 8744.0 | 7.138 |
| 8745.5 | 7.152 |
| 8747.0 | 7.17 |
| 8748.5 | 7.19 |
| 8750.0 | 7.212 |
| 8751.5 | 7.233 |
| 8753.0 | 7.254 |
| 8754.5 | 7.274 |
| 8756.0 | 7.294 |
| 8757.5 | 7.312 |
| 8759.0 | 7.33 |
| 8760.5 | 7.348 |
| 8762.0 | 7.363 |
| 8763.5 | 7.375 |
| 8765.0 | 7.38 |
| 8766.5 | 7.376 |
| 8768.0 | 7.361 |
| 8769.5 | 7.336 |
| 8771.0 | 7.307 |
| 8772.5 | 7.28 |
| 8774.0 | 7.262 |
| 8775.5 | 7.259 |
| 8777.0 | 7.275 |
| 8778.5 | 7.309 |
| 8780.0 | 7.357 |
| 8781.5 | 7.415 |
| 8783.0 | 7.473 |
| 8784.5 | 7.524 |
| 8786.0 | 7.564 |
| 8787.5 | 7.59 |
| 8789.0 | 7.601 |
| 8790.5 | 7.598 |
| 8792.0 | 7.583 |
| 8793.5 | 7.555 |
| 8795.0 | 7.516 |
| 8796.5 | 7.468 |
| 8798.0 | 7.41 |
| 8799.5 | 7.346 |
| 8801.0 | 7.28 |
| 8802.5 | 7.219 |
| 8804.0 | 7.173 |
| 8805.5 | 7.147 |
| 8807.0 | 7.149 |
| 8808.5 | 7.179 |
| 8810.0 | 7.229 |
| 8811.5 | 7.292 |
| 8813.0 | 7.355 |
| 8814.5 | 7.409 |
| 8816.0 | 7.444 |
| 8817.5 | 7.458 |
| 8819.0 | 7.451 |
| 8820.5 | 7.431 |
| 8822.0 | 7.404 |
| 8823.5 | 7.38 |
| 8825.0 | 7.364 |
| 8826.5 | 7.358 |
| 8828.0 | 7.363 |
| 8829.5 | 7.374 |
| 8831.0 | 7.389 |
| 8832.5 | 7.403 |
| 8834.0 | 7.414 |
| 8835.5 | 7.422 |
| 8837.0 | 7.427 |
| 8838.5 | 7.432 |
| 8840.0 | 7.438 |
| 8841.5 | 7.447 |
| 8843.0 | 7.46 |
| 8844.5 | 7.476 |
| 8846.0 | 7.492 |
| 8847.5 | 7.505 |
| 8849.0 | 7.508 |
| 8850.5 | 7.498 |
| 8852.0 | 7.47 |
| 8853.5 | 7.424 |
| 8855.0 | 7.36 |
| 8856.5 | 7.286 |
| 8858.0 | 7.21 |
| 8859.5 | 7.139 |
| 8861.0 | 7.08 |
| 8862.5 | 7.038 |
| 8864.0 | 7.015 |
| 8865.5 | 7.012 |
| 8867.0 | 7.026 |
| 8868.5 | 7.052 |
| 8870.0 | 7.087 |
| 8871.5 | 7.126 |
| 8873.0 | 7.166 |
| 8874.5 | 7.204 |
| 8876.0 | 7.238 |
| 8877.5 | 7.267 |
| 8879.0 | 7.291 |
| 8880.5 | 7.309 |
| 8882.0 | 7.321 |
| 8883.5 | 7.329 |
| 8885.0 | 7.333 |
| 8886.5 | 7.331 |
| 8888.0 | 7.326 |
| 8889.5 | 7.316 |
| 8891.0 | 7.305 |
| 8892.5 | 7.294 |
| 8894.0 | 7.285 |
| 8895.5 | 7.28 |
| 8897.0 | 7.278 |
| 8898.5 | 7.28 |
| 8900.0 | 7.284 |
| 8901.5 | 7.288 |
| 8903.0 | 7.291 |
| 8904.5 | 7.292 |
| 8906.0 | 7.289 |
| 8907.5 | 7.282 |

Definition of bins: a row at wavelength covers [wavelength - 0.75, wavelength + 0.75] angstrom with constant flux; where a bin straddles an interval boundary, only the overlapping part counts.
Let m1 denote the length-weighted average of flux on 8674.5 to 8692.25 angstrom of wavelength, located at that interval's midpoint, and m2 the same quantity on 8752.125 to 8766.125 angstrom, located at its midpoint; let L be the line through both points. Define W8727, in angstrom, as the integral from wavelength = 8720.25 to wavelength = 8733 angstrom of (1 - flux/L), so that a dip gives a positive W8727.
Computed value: -0.2 angstrom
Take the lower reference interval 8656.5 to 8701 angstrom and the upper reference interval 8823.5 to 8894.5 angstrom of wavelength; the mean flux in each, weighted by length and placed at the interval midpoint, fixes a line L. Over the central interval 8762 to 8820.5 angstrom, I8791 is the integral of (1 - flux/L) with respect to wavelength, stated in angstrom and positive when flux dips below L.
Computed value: -1.6 angstrom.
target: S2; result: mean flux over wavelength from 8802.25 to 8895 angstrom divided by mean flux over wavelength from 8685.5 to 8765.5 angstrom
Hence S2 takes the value 1.0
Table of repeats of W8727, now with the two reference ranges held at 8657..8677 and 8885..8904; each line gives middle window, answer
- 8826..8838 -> -0.40 angstrom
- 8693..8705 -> -0.72 angstrom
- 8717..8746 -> -1.33 angstrom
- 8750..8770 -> -0.93 angstrom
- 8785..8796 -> -0.79 angstrom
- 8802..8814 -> -0.20 angstrom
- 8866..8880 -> 0.17 angstrom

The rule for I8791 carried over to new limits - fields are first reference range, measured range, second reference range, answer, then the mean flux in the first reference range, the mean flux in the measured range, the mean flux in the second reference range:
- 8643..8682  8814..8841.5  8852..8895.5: -0.9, 7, 7.41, 7.23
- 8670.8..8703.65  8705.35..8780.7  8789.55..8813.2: -0.5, 7.12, 7.27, 7.35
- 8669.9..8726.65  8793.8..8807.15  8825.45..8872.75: -0.1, 7.18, 7.32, 7.31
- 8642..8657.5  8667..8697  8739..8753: 0.9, 7.27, 7.03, 7.17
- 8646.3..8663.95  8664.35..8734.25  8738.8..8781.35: -0.3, 7.02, 7.16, 7.27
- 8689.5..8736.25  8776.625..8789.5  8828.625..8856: -0.2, 7.26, 7.46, 7.44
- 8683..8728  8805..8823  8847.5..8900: -0.2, 7.23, 7.33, 7.25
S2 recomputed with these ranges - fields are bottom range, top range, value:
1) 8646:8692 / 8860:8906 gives 1.03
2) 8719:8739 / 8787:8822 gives 1.01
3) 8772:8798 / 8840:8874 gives 0.98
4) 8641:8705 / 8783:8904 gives 1.04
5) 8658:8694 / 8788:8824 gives 1.07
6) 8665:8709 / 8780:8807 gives 1.05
